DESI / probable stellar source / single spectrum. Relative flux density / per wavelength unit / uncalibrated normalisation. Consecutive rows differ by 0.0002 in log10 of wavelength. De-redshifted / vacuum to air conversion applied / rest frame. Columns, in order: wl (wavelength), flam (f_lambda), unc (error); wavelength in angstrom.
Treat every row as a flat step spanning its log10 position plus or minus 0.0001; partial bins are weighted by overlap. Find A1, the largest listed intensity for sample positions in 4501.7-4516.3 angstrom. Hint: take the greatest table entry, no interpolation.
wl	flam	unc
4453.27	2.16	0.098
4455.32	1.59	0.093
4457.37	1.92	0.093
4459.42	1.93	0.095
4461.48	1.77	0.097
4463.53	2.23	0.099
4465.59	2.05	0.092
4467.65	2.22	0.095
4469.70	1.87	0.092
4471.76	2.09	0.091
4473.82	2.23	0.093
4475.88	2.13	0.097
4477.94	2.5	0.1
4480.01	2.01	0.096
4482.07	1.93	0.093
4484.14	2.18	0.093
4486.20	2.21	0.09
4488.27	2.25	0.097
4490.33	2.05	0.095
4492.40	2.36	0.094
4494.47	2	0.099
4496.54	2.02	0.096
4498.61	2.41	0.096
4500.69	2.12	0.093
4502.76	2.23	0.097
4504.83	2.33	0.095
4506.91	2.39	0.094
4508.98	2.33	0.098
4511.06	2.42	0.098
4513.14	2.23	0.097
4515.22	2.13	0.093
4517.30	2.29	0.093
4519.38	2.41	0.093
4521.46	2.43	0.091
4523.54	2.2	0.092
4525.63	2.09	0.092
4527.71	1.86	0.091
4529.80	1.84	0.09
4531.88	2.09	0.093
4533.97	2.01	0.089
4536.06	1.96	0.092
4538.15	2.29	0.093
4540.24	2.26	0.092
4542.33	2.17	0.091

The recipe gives 2.42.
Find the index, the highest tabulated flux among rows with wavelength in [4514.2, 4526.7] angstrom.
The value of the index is 2.43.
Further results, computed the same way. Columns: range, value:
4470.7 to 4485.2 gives 2.5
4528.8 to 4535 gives 2.09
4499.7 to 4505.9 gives 2.33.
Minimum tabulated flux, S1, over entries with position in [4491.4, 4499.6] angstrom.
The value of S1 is 2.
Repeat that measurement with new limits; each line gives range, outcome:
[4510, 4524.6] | 2.13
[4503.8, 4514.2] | 2.23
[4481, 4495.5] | 1.93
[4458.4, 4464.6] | 1.77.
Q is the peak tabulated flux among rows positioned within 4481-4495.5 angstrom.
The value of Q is 2.36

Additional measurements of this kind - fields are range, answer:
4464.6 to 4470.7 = 2.22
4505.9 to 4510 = 2.39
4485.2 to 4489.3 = 2.25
